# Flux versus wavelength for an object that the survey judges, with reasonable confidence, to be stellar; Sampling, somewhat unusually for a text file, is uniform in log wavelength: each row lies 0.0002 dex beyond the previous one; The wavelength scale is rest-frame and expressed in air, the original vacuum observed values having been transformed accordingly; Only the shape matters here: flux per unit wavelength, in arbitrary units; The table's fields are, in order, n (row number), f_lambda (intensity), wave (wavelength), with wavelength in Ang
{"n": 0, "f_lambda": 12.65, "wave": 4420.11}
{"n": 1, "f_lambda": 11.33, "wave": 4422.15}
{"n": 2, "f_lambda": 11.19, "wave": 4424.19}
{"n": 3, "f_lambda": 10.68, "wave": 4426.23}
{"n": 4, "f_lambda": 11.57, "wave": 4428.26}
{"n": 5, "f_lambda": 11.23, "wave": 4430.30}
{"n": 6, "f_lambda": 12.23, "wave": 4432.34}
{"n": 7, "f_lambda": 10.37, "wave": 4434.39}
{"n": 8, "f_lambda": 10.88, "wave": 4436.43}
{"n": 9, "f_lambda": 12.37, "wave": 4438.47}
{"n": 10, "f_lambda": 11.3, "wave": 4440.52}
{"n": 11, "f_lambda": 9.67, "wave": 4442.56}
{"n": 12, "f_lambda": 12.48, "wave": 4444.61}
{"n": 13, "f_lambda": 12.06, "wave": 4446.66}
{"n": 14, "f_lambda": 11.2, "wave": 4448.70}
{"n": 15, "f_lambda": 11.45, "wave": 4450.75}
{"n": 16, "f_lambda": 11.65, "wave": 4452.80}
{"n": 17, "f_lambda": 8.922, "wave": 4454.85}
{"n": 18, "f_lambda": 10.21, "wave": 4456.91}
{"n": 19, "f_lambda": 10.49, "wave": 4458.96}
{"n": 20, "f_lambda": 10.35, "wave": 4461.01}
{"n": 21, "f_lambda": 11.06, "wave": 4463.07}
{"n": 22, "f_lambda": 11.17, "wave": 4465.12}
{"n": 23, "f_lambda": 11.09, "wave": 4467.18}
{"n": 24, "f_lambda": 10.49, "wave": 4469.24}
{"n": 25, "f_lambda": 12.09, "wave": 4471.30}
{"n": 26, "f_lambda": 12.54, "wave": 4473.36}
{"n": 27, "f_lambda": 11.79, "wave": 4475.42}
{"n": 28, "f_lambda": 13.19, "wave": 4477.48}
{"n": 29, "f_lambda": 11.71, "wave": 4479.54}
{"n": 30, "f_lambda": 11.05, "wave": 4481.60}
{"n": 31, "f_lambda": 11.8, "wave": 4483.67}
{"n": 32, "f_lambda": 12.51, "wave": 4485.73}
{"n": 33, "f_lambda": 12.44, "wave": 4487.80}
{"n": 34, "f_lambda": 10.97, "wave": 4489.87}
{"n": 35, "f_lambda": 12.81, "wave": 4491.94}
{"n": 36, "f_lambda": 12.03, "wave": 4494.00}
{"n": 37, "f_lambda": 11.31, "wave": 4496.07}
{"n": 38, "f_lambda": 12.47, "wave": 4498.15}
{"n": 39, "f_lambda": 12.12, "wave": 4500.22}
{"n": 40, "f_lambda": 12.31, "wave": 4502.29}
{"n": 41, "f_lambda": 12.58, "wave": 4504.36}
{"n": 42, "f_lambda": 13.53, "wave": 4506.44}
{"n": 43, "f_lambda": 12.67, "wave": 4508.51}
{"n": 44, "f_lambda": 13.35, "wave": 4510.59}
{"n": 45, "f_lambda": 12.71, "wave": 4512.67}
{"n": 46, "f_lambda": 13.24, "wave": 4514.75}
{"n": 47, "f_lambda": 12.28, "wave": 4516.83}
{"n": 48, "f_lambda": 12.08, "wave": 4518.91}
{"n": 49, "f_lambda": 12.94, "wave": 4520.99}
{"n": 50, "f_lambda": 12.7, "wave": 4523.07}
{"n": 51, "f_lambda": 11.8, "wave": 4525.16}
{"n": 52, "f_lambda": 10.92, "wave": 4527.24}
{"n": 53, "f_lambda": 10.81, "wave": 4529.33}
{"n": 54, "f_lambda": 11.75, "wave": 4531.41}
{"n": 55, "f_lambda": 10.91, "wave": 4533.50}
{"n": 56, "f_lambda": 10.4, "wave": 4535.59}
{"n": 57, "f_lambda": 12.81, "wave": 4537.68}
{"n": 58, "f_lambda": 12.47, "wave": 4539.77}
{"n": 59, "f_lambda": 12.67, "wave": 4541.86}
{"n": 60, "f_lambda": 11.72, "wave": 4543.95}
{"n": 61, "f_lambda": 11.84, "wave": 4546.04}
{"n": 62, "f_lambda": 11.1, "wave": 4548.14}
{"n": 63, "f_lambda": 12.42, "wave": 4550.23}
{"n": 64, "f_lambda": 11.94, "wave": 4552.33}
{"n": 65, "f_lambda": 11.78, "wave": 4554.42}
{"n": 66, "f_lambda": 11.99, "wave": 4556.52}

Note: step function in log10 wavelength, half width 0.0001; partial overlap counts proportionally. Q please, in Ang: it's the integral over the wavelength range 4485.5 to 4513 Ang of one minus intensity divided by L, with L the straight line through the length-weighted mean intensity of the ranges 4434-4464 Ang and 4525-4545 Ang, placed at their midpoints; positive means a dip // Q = -2.54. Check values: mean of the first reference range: 11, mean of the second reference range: 11.6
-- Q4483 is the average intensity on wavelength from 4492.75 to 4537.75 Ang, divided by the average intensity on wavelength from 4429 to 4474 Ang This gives 1.09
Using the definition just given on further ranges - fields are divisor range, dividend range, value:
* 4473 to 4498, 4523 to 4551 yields 0.97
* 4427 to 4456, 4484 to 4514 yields 1.10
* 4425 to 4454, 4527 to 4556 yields 1.03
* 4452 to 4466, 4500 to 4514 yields 1.22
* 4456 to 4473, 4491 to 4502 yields 1.11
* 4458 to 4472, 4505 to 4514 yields 1.19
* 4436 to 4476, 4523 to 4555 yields 1.05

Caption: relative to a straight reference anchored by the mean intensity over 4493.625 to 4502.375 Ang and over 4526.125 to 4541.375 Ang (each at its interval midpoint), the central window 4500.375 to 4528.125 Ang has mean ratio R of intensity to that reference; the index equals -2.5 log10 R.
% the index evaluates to -0.07 mag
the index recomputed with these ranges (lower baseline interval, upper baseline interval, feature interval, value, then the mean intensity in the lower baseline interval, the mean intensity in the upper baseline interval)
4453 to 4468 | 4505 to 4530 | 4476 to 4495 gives -0.064 mag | 10.5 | 12.4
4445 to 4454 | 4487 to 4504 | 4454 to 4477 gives 0.074 mag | 11.6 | 12.1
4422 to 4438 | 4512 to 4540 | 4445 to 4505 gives -0.002 mag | 11.2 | 12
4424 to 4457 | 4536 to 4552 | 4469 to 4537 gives -0.035 mag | 11.2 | 12.1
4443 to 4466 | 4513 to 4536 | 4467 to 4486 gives -0.055 mag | 11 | 11.9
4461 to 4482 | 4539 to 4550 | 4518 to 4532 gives 0.001 mag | 11.6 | 12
